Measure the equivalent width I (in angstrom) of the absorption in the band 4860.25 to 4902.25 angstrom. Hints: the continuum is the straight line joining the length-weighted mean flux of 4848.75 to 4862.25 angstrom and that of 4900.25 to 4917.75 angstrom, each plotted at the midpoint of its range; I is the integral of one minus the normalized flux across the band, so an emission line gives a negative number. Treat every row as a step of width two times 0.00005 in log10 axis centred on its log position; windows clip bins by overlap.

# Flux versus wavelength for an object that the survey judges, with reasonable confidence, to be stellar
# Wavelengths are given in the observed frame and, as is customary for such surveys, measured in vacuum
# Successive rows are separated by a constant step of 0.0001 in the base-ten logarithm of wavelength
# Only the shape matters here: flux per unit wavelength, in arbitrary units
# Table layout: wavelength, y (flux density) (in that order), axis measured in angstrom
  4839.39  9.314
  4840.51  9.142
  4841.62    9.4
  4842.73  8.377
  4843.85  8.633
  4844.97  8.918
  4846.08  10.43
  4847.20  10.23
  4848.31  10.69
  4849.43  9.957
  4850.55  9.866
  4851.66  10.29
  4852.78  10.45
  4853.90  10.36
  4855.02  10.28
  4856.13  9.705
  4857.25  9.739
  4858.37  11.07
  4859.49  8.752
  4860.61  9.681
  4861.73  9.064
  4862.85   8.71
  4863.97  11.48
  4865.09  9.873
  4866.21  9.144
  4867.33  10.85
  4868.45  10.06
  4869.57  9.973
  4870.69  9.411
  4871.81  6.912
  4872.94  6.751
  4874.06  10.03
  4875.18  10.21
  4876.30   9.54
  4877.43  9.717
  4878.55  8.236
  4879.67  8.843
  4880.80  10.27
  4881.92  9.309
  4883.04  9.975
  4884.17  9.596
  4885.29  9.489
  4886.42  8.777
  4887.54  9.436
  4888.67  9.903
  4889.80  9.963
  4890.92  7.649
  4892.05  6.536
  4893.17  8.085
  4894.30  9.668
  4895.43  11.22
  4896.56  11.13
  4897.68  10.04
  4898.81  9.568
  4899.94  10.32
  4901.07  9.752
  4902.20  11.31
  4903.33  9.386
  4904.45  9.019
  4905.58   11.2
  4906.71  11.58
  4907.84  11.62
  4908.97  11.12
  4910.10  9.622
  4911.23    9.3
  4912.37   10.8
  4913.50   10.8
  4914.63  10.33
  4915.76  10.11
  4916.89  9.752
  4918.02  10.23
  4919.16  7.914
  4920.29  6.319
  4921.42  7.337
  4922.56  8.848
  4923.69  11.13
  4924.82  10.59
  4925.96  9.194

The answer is 2.8 angstrom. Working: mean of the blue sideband 9.94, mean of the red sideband 10.4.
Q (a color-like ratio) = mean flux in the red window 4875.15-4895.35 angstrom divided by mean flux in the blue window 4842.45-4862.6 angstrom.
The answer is 0.94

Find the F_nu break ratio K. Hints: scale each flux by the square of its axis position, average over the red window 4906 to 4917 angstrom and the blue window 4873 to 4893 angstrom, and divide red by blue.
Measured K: 1.2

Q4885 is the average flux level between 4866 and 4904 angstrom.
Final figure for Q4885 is 9.45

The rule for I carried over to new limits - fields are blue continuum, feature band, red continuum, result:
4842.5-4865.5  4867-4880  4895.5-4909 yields 1.2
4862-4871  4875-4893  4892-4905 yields 1.3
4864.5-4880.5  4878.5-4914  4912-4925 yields -1.7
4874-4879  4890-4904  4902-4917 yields 0.7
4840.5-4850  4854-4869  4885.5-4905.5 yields -0.5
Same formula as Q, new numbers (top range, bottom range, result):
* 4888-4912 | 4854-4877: 1.03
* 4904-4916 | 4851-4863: 1.07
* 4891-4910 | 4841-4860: 1.02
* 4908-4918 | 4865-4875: 1.11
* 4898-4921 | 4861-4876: 1.06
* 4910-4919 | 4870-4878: 1.12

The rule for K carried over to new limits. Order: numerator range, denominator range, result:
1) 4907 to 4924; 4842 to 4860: 1.01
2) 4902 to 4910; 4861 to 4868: 1.10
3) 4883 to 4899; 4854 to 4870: 0.96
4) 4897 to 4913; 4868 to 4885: 1.13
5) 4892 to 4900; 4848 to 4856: 0.97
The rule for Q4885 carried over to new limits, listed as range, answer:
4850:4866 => 9.93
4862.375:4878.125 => 9.47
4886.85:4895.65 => 8.97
